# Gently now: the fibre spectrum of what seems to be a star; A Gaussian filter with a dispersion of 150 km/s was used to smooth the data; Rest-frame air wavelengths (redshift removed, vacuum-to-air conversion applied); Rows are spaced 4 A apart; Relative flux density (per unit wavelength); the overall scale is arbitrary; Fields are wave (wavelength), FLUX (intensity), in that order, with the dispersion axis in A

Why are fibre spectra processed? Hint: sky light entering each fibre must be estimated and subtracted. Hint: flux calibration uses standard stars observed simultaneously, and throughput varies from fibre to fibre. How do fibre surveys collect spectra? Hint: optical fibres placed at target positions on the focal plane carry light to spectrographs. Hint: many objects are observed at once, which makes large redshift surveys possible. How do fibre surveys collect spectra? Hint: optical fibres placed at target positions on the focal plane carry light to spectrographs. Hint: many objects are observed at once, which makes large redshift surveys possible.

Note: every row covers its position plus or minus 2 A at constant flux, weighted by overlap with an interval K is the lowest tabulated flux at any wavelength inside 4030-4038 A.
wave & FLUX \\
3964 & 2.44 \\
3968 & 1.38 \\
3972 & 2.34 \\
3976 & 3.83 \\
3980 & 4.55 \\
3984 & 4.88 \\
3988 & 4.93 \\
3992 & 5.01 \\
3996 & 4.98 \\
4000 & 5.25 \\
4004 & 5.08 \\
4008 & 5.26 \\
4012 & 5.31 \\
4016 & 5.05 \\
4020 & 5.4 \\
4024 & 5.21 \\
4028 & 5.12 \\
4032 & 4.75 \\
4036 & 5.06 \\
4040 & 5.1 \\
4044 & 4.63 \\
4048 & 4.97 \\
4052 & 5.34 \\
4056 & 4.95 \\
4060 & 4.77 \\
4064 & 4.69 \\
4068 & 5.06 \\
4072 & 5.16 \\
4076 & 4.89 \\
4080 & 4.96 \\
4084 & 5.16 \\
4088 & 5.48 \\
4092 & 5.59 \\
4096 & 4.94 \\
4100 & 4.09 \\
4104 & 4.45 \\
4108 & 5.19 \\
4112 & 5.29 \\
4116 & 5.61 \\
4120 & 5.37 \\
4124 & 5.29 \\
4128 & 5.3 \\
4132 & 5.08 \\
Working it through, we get 4.75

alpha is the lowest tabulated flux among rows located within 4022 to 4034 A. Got 4.75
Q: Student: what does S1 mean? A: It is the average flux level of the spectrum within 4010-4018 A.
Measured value 5.18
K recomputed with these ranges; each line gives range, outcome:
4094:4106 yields 4.09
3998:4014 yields 5.08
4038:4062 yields 4.63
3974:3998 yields 3.83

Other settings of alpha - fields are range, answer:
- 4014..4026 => 5.05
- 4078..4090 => 4.96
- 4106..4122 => 5.19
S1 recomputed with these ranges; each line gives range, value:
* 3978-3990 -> 4.79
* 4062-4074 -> 4.97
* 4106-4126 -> 5.35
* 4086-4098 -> 5.34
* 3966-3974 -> 1.86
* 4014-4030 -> 5.2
